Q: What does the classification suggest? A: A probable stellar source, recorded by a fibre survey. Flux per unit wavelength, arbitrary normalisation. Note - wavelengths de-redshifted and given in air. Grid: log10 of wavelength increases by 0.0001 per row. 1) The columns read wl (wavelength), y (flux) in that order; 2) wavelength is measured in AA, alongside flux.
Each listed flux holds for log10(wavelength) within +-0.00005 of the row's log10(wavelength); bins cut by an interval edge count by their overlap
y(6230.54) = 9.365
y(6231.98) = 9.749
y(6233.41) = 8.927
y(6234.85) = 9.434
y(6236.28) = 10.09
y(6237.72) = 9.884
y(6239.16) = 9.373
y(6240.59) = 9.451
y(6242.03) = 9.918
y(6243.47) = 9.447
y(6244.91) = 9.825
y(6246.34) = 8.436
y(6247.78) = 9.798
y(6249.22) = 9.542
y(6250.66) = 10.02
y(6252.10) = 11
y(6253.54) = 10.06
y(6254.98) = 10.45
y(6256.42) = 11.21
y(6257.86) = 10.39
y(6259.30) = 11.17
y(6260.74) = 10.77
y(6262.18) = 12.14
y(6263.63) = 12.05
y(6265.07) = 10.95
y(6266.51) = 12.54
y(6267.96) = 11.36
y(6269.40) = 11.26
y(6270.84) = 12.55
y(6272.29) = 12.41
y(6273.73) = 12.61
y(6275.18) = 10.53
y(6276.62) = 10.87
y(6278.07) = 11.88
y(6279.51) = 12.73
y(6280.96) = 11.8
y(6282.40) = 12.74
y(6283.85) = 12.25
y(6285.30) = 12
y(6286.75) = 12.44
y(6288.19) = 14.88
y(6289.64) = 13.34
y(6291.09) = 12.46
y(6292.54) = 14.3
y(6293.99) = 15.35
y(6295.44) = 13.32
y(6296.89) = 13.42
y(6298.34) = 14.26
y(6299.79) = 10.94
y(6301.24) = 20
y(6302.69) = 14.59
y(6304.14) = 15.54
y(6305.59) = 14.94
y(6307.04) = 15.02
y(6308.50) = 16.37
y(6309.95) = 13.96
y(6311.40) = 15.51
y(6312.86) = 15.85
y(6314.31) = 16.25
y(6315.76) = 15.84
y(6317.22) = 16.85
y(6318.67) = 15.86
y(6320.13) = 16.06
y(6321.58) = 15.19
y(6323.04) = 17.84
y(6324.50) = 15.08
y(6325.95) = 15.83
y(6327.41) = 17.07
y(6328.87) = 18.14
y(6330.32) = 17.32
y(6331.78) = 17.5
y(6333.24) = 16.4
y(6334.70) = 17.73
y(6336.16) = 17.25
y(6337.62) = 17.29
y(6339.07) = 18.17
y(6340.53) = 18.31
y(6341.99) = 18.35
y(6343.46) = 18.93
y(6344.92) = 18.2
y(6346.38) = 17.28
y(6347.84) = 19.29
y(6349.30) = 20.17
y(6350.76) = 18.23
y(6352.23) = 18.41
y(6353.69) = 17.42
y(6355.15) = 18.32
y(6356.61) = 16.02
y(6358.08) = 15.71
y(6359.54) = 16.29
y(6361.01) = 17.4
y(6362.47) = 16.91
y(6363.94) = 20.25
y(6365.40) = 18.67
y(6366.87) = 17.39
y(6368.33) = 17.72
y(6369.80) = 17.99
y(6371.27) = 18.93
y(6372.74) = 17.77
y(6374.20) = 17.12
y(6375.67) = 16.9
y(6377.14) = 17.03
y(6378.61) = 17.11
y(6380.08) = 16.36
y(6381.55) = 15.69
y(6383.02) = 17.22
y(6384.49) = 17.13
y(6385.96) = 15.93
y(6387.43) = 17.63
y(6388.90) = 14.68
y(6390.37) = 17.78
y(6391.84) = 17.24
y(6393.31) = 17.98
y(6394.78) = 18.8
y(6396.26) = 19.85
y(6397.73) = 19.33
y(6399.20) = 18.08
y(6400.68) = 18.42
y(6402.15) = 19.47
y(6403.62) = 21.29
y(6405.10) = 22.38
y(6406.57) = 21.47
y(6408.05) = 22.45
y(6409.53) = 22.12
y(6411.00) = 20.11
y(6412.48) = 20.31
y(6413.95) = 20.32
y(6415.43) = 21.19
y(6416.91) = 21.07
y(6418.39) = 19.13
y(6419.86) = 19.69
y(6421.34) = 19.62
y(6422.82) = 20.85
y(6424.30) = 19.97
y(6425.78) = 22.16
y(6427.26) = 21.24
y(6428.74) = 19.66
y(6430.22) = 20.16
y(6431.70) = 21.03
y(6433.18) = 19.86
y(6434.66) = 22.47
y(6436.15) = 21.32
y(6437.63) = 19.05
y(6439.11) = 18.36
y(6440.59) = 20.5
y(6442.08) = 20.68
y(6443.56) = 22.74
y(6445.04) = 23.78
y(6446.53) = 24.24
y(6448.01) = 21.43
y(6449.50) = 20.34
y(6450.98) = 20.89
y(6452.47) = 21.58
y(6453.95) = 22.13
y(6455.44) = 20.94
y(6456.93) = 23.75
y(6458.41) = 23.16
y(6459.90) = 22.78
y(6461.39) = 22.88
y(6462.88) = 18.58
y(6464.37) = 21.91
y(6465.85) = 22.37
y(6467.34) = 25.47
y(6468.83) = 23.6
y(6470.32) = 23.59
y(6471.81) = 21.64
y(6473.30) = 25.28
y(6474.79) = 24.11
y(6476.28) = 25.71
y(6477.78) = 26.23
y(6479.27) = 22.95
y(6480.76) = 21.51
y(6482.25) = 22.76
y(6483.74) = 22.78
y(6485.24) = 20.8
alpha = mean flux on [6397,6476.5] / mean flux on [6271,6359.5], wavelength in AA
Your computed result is 1.4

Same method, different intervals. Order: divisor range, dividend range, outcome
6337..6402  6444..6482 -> 1.29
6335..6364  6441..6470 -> 1.25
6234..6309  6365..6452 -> 1.63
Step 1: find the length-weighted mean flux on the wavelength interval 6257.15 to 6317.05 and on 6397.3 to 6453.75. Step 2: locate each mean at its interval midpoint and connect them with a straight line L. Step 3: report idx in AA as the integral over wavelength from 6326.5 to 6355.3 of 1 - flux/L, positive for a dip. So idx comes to -3.1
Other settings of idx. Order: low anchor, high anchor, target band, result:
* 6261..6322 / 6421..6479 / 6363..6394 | 1.4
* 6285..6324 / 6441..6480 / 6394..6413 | -0.4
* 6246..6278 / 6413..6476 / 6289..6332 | -4.9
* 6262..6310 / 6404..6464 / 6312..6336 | -2.1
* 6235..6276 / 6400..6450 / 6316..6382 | -4.8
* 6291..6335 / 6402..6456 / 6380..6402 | 1.9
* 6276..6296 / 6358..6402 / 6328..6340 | -1.7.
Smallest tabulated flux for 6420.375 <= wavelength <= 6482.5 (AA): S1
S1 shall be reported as 18.36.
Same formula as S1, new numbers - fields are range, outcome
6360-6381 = 16.36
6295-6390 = 10.94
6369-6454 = 14.68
